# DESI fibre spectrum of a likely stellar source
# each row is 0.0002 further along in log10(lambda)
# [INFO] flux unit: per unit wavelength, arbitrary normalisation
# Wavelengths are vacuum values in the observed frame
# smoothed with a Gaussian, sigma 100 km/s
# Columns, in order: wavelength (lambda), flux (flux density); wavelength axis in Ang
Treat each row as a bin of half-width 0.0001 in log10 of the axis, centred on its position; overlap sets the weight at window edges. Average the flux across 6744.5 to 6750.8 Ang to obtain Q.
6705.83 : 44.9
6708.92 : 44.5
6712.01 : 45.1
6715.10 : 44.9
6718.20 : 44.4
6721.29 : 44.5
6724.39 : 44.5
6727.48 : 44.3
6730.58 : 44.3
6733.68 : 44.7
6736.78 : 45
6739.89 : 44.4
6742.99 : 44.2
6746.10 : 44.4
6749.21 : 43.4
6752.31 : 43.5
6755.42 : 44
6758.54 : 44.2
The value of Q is 43.9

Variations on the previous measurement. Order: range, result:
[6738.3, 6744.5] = 44.3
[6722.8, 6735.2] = 44.5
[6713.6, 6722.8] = 44.6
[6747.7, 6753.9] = 43.5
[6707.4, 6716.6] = 44.8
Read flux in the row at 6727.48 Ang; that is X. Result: 44.3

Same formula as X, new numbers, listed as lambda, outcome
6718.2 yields 44.4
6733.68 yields 44.7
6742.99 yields 44.2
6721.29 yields 44.5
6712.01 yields 45.1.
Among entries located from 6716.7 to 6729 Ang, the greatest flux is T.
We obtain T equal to 44.5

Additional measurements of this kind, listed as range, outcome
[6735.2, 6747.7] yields 45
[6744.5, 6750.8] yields 44.4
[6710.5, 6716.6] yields 45.1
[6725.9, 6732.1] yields 44.3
